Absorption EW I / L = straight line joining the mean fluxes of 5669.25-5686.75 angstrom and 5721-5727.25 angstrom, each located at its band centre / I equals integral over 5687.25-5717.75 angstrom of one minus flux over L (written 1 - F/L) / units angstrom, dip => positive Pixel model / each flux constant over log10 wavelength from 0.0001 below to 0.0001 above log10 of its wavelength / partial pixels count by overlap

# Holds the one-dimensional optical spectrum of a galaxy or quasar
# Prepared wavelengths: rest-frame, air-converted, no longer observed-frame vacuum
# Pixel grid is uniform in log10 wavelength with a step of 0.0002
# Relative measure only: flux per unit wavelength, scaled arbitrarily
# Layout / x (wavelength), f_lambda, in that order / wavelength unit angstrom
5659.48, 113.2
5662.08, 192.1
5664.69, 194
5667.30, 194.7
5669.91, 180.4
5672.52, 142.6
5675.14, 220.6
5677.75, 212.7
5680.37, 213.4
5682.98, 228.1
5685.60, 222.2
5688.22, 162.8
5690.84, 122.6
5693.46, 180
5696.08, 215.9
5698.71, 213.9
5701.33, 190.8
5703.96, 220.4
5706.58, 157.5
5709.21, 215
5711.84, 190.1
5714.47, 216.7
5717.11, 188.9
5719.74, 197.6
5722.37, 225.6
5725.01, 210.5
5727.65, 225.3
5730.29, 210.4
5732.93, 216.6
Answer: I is 3.2 angstrom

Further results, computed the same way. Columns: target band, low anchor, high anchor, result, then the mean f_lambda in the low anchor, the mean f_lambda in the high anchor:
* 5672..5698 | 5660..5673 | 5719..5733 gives -0.56 angstrom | 179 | 215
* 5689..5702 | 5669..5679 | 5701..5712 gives 0.68 angstrom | 189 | 196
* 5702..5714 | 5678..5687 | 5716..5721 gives 0.25 angstrom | 220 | 194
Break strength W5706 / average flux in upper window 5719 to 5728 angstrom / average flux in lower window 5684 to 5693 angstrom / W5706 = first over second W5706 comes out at 1.25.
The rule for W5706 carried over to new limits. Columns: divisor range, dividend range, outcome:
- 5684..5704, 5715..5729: 1.11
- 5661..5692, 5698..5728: 1.07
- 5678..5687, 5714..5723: 0.93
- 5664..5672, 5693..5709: 1.07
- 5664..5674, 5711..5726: 1.16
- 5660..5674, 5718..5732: 1.20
